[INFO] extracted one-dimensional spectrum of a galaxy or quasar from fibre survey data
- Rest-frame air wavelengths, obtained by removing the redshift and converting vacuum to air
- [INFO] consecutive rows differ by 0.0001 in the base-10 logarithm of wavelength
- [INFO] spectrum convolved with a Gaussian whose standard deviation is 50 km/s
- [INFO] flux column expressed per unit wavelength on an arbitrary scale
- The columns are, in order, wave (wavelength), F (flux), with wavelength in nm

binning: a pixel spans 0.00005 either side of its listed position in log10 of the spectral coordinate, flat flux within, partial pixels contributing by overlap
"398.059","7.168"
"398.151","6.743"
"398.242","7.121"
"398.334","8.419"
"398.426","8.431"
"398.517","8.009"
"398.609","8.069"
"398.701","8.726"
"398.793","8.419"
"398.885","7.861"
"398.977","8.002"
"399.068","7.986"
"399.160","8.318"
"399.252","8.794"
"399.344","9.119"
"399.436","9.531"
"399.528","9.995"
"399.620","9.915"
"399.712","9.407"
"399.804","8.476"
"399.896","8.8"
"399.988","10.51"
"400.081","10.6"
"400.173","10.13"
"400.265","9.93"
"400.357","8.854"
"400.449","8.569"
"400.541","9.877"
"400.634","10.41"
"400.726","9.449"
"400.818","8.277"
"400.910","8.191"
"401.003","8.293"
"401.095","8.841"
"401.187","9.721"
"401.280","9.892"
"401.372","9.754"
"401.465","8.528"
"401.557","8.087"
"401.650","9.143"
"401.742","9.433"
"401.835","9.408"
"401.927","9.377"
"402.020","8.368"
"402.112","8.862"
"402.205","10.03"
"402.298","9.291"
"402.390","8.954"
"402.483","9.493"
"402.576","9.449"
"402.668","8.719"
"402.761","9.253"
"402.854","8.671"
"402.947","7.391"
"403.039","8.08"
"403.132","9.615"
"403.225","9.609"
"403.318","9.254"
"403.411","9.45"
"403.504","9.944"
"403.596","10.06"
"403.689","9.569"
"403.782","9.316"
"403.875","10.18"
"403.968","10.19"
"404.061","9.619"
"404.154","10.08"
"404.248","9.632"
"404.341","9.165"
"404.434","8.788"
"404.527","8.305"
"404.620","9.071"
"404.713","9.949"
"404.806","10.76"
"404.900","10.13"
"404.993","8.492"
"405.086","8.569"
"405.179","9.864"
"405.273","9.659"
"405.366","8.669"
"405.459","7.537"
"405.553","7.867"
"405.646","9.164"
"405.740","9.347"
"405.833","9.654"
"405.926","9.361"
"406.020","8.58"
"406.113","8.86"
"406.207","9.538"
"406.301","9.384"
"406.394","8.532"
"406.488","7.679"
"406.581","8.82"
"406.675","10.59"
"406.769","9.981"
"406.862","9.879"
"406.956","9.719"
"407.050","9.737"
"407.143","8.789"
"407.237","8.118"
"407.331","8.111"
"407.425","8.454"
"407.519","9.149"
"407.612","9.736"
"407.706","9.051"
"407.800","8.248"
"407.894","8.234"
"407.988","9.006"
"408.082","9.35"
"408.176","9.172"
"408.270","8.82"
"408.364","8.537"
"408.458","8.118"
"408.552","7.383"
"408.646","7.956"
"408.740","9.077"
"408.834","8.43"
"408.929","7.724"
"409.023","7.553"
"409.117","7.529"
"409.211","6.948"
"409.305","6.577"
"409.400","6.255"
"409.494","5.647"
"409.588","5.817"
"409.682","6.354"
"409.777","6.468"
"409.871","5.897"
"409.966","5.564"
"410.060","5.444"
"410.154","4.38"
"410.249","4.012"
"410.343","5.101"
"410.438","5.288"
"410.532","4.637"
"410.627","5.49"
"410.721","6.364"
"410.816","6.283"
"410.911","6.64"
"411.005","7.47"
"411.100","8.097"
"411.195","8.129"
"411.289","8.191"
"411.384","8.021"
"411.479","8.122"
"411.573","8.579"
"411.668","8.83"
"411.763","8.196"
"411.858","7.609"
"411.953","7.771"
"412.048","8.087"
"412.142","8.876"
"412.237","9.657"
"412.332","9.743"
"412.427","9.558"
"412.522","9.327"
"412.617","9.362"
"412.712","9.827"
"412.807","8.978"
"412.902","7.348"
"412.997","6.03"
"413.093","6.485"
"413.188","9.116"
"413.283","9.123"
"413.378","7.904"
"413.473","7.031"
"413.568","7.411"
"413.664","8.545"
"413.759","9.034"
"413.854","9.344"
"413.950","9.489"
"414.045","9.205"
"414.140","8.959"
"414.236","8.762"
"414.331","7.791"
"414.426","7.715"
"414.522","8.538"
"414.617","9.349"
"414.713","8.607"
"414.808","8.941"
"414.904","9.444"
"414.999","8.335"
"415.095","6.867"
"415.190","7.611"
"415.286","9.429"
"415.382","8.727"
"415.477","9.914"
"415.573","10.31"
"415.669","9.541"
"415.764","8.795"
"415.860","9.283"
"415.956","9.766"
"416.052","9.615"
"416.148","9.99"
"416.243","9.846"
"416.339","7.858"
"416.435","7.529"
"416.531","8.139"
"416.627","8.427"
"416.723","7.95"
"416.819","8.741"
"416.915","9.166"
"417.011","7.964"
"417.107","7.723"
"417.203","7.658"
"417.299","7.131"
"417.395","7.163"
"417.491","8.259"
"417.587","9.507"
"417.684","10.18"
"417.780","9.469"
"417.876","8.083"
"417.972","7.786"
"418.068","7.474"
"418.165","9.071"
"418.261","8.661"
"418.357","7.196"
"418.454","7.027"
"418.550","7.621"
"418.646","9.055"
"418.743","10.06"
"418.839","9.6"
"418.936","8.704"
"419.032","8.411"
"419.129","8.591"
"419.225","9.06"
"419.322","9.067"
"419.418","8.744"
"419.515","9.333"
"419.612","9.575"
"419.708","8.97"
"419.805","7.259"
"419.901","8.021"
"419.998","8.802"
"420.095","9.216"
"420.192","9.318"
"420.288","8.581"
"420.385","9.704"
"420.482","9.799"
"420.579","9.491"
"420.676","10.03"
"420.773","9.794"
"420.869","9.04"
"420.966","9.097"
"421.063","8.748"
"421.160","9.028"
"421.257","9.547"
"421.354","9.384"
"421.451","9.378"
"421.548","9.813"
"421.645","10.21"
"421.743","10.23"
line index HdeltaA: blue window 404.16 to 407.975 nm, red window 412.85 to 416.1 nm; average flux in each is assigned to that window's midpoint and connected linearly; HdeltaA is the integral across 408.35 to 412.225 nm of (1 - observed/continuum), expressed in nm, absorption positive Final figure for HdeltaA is 0.80 nm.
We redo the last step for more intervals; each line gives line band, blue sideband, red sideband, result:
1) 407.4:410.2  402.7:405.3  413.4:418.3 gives 0.470 nm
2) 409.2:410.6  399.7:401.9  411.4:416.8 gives 0.516 nm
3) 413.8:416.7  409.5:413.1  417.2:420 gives -0.336 nm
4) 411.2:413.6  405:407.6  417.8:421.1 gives 0.149 nm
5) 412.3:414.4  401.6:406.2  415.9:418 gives 0.047 nm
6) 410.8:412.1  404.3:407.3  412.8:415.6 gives 0.116 nm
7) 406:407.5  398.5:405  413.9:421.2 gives 0.000 nm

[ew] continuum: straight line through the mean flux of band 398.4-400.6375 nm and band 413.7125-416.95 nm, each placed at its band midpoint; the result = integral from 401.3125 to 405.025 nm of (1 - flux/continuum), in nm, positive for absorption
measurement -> -0.12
